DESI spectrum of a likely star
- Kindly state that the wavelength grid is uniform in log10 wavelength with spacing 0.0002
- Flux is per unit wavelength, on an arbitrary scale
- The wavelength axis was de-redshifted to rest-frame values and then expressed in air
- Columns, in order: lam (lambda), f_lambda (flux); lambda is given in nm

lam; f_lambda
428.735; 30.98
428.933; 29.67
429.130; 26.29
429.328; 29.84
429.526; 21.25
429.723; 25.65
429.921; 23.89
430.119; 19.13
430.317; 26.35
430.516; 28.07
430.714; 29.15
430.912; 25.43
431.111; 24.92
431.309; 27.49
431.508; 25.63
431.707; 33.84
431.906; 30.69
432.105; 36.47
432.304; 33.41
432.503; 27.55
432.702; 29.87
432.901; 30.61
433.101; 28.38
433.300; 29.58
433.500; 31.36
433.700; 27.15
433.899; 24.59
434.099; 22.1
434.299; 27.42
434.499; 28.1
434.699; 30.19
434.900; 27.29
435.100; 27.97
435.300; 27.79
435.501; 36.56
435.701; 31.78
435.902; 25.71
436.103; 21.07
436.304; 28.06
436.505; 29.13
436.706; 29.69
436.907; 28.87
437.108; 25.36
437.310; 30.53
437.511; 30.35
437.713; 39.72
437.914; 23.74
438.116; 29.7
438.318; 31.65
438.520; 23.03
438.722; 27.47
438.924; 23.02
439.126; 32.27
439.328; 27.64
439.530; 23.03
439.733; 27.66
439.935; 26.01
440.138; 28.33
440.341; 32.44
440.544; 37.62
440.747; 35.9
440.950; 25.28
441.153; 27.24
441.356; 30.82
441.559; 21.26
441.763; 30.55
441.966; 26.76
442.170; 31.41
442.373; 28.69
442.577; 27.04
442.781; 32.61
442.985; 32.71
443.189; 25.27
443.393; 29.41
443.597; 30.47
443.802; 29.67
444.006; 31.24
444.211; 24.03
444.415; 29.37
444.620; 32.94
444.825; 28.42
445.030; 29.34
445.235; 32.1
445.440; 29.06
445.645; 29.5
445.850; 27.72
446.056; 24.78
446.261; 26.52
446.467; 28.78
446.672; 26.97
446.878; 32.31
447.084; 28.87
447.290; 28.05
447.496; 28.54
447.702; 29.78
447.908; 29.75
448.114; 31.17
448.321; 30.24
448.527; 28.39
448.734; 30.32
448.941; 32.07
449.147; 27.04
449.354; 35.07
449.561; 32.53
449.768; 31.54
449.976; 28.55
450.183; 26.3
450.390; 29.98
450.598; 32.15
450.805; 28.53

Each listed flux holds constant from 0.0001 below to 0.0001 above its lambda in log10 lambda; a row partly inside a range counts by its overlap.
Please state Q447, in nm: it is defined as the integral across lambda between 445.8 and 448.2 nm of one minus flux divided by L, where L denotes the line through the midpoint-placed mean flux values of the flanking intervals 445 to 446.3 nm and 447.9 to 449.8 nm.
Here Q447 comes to 0.072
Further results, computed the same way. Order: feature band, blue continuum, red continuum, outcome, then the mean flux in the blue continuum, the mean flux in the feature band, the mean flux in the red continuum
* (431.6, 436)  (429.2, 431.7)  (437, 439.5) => -0.40 nm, 25.9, 29.5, 28.5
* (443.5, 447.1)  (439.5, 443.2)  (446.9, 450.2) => 0.08 nm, 29.2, 29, 30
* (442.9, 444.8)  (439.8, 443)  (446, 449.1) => 0.00 nm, 29.6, 29.4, 29.1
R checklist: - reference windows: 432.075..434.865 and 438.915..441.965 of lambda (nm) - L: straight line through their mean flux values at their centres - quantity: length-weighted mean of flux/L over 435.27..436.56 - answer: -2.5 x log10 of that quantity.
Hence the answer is 0.01 mag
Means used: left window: 28.8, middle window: 28.6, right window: 28.7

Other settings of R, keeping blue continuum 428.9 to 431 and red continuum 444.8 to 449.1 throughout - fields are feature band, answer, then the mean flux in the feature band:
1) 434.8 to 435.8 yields -0.13 mag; 30.3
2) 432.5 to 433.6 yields -0.13 mag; 29.7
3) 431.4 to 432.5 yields -0.20 mag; 31.6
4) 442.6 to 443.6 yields -0.05 mag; 29.8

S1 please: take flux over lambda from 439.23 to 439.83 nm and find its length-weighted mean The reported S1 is 26.1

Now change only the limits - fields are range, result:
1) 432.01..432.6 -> 32.5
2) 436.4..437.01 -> 29.2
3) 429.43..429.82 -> 23.5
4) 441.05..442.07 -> 27.3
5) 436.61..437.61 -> 29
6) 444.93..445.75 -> 30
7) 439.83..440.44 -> 28.9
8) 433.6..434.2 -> 24.6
